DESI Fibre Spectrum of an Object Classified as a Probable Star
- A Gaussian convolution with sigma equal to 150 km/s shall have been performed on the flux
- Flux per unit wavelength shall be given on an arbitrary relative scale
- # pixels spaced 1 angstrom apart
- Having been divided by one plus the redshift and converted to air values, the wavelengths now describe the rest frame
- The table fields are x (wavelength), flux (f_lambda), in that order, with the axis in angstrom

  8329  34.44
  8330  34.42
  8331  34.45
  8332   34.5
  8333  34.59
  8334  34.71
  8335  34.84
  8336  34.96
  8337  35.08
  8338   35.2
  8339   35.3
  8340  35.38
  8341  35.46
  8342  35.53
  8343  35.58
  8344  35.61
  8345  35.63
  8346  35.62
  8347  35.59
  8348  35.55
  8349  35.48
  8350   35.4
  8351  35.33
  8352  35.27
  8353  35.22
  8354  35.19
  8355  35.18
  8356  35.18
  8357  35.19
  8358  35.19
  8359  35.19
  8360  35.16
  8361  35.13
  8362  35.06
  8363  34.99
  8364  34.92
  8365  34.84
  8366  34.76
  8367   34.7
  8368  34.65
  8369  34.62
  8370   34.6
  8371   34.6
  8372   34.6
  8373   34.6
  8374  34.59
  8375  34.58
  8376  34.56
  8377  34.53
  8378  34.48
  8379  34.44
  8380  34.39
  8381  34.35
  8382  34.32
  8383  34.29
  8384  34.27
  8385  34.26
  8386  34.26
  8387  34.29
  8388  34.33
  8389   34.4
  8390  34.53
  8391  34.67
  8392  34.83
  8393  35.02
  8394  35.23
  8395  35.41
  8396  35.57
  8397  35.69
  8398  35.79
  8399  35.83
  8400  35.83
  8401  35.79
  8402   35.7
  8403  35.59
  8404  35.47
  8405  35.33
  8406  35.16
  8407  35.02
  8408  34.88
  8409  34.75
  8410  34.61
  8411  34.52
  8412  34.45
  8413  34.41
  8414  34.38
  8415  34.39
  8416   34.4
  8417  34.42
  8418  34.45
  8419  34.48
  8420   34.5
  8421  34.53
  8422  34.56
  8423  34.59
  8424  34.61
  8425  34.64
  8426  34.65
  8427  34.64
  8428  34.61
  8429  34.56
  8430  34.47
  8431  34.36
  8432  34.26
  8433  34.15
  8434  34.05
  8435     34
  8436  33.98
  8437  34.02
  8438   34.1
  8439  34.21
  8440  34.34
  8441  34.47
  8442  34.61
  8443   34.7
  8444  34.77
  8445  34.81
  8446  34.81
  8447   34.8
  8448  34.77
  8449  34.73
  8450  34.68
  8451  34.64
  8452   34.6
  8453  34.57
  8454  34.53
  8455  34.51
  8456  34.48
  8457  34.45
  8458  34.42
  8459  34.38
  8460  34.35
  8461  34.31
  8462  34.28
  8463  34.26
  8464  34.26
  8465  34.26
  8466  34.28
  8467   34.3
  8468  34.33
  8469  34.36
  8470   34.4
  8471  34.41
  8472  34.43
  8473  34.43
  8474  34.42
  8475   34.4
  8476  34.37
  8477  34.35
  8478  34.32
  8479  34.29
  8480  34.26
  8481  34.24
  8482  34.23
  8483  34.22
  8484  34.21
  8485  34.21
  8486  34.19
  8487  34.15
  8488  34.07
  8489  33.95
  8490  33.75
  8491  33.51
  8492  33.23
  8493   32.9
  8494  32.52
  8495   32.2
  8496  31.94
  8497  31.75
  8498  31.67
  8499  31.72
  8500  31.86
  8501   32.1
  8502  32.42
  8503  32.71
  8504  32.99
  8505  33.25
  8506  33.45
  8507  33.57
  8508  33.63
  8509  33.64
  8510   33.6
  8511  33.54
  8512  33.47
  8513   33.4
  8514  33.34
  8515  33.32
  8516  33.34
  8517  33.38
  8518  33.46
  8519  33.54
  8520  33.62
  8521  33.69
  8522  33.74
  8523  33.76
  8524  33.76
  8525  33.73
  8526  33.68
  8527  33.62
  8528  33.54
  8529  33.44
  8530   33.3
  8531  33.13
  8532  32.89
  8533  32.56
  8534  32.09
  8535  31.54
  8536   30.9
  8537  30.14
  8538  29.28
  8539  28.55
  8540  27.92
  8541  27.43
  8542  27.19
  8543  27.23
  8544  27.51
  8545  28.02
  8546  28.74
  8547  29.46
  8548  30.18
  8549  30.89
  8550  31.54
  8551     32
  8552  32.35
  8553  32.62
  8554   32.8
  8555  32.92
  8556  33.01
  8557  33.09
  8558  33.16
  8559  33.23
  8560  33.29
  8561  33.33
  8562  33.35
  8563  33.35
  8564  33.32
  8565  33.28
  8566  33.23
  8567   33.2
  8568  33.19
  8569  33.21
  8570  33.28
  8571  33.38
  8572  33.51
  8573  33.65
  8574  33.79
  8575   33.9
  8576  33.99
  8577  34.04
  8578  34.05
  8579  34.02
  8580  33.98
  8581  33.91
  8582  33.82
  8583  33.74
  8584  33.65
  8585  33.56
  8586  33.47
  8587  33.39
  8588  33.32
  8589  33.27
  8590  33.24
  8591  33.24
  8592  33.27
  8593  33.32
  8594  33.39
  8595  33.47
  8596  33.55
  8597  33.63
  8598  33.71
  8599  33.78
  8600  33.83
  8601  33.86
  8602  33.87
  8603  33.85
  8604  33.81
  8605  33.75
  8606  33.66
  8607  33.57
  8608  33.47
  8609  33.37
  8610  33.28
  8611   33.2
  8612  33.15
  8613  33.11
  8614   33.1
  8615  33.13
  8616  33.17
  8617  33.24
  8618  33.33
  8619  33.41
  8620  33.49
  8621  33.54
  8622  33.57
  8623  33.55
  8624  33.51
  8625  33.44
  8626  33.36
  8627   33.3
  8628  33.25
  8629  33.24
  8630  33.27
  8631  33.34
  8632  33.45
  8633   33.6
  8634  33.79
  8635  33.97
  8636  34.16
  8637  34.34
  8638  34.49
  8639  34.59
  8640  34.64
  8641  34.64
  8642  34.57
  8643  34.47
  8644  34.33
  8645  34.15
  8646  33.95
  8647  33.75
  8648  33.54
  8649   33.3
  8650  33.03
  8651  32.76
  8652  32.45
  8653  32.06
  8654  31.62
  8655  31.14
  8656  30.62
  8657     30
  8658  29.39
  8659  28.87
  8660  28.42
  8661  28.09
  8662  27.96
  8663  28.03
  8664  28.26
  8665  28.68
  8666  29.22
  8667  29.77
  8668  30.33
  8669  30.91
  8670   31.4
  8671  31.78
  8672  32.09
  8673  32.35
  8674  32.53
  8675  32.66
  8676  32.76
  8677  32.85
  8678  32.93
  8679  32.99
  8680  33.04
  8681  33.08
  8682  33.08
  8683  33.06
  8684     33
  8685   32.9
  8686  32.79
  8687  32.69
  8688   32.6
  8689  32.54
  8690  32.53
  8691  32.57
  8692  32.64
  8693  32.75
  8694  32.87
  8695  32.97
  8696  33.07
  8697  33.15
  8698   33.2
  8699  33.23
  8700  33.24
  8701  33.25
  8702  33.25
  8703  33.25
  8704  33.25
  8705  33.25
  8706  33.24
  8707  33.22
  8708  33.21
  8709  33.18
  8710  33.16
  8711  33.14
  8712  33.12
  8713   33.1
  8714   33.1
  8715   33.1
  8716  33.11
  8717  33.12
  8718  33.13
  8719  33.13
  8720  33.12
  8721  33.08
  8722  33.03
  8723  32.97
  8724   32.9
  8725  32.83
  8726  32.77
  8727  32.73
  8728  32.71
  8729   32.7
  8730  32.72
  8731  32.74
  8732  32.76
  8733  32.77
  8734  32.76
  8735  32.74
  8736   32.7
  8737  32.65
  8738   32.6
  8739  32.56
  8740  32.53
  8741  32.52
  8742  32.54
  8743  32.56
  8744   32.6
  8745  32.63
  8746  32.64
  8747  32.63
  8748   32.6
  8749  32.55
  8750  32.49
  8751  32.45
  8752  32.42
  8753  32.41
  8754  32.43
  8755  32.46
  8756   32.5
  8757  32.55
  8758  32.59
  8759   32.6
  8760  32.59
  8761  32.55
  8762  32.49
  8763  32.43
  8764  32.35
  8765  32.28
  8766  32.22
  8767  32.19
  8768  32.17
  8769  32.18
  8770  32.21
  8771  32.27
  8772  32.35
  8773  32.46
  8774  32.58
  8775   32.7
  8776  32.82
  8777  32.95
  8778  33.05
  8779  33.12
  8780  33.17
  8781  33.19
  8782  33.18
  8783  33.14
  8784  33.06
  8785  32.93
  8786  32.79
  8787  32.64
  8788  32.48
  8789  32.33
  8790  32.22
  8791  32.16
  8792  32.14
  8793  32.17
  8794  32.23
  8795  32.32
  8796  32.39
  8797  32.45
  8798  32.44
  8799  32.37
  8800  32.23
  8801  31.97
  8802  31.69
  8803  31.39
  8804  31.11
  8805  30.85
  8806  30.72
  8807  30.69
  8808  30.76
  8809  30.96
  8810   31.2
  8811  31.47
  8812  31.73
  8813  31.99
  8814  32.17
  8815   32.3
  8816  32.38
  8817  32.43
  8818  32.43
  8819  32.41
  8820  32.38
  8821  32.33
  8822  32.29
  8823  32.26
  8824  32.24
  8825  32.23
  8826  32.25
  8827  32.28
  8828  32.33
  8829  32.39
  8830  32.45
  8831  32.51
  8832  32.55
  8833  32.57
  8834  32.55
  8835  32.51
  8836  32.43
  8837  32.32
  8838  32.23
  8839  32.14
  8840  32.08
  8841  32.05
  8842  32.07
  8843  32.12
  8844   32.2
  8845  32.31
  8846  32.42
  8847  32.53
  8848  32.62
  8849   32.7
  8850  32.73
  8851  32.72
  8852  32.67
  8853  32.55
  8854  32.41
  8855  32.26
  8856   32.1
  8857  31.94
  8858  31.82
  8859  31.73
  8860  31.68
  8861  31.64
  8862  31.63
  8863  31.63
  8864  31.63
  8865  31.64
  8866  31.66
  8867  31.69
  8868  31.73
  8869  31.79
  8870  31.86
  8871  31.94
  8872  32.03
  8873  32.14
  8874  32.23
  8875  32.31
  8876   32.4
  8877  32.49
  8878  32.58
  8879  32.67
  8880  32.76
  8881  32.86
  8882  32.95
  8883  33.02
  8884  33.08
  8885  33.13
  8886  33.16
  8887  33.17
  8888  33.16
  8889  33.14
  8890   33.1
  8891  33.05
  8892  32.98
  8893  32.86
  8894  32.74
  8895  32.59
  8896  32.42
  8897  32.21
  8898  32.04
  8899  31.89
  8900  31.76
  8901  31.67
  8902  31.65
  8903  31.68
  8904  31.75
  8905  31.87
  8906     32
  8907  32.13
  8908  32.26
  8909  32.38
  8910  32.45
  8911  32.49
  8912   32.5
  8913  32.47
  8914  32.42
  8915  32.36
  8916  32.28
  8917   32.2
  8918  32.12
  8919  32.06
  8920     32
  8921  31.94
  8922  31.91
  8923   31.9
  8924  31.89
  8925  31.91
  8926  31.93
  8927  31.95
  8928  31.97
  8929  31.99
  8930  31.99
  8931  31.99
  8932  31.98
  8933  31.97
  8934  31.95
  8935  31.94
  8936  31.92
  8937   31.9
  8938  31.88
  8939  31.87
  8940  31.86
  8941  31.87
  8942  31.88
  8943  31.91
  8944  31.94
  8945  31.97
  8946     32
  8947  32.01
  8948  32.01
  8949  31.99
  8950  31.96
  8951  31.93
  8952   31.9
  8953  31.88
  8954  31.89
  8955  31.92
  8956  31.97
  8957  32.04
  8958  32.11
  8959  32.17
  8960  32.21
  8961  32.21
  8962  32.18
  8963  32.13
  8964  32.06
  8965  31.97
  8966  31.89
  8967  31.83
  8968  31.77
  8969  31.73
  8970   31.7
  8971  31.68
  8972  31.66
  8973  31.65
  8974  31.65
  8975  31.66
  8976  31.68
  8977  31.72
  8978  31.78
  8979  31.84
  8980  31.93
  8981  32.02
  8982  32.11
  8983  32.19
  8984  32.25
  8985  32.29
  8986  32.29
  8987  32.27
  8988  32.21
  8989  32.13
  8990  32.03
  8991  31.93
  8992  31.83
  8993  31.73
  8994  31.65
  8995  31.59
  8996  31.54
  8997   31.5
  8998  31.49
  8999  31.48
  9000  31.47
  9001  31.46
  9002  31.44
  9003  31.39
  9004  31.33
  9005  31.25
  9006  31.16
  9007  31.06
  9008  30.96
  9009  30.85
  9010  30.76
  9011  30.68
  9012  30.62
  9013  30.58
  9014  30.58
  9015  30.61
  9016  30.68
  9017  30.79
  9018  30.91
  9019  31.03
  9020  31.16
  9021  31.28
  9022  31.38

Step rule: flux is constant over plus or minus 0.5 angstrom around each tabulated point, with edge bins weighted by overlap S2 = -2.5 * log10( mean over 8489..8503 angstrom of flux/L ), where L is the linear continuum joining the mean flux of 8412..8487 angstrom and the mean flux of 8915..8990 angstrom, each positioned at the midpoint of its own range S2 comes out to 0.06 mag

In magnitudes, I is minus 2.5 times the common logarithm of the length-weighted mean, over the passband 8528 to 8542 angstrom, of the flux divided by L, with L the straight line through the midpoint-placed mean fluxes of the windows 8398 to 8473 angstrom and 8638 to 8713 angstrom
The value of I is 0.09 mag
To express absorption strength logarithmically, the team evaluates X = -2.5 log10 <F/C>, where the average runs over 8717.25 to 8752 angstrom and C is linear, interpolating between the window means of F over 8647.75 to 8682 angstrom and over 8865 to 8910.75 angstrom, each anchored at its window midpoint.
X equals -0.04 mag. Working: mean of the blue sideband 31.2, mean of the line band 32.7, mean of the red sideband 32.4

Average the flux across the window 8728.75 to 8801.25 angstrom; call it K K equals 32.6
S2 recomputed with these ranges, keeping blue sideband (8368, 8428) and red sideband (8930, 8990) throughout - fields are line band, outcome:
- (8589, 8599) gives 0.01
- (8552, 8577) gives 0.02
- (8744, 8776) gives 0.02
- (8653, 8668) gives 0.14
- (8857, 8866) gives 0.03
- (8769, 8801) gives 0.01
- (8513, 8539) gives 0.04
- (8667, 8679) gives 0.05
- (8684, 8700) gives 0.01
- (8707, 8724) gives 0.00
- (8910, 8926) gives 0.00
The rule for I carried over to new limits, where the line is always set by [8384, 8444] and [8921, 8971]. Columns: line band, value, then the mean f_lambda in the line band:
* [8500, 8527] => 0.026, 33.4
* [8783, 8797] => 0.009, 32.5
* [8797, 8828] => 0.026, 31.9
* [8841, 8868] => 0.011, 32.1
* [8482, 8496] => 0.023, 33.6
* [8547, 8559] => 0.060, 32.2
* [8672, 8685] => 0.016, 32.8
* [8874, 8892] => -0.020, 32.9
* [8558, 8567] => 0.021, 33.3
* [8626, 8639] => -0.004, 33.7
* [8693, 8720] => 0.001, 33.1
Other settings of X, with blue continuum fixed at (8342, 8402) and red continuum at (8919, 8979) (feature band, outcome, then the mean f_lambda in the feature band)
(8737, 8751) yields 0.01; 32.6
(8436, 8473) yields 0.00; 34.5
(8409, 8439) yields 0.01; 34.4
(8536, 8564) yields 0.11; 30.9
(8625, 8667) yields 0.04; 32.3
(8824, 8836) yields 0.00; 32.4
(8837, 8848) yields 0.01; 32.2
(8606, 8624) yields 0.01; 33.3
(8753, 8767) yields 0.02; 32.5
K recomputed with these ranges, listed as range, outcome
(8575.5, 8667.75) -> 32.9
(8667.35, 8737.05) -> 32.8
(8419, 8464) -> 34.5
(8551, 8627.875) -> 33.4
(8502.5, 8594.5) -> 32.6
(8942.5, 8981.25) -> 31.9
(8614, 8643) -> 33.7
